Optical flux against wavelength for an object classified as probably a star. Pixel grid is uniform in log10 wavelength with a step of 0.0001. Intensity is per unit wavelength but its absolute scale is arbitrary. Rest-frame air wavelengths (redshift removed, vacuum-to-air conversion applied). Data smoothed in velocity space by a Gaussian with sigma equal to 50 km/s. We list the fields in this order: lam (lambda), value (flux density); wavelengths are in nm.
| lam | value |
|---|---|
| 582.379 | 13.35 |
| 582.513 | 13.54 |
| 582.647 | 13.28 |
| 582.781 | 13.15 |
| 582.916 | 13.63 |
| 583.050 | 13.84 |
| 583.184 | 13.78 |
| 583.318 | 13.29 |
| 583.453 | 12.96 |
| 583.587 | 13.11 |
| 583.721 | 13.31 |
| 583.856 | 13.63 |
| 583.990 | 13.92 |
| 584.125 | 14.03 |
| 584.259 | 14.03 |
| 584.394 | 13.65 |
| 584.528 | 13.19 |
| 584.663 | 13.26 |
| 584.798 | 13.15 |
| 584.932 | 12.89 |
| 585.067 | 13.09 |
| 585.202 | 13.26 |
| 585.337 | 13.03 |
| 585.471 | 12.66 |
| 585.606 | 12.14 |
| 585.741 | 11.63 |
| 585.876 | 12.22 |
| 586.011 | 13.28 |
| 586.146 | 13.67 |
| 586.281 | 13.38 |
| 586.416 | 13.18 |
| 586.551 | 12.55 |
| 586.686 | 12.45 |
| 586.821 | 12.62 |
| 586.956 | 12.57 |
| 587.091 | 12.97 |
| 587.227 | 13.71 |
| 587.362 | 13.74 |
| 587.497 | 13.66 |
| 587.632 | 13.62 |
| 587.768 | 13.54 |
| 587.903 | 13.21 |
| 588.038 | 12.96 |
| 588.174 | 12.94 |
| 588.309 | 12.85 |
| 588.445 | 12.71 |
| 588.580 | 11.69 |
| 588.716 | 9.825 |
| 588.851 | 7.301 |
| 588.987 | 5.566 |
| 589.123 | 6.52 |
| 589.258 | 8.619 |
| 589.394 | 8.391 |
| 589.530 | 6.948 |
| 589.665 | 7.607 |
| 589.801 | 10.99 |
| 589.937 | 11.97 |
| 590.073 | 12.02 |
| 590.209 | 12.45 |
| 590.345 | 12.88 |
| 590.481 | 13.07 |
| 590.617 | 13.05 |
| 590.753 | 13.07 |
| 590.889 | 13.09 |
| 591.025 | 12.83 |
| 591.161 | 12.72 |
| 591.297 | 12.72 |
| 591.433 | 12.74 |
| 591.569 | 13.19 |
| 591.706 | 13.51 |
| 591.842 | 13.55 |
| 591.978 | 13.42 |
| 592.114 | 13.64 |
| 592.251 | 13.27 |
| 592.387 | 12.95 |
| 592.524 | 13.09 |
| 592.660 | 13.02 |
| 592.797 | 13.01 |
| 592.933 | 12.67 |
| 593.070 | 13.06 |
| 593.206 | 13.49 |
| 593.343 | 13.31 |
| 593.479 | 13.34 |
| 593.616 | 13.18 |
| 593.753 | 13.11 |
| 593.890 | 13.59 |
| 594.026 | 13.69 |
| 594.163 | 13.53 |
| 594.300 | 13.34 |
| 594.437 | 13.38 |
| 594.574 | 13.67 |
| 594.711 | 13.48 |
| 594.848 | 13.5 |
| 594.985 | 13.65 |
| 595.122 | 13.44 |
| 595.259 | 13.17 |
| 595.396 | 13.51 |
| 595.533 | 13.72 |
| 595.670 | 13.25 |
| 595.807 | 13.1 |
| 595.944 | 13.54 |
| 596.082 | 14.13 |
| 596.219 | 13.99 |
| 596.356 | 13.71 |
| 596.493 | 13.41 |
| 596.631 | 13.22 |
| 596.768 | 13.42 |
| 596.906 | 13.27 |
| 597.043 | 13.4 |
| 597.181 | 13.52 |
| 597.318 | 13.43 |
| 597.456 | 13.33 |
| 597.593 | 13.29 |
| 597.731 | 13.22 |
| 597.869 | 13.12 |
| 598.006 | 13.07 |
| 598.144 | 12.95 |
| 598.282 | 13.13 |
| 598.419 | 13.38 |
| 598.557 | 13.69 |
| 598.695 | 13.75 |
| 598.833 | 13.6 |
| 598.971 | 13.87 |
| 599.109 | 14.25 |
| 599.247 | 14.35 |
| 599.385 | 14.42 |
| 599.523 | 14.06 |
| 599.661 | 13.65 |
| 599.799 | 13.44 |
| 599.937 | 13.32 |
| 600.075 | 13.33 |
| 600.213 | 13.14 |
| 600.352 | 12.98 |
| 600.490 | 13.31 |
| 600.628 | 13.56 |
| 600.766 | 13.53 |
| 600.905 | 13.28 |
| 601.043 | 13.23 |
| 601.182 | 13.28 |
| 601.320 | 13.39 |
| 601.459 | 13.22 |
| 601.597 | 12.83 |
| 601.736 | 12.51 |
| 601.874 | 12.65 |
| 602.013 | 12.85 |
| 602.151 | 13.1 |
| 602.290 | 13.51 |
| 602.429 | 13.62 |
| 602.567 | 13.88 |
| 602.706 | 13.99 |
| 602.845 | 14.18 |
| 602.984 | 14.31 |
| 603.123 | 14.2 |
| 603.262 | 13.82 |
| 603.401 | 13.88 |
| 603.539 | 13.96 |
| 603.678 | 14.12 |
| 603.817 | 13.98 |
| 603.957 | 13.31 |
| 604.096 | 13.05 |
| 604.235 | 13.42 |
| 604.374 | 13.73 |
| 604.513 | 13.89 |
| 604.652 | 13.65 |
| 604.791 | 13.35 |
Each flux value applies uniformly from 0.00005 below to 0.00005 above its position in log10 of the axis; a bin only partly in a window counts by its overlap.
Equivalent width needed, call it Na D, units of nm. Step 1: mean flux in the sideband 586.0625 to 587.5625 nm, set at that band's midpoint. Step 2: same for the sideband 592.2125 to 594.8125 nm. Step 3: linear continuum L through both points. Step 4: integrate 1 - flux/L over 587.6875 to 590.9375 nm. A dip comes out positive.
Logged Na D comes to 0.55 nm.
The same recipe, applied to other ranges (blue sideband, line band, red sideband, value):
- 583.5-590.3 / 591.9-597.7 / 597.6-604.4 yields -0.22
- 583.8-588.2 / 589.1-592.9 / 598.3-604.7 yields 0.36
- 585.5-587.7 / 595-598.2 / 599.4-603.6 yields -0.02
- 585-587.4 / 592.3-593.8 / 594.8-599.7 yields 0.02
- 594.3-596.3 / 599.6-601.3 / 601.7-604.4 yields 0.03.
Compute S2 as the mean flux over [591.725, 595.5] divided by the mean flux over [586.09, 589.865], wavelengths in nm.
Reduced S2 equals 1.17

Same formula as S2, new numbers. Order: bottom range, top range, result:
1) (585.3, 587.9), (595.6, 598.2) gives 1.03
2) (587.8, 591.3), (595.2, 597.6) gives 1.22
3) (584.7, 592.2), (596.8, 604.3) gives 1.11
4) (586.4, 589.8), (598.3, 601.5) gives 1.21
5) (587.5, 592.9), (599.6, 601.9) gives 1.12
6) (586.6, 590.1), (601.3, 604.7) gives 1.21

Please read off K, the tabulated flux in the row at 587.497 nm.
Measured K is 13.66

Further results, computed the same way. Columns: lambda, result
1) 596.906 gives 13.27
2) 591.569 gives 13.19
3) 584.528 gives 13.19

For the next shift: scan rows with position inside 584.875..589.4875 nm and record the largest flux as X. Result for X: 13.74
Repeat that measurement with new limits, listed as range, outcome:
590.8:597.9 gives 14.13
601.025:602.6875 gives 13.88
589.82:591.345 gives 13.09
